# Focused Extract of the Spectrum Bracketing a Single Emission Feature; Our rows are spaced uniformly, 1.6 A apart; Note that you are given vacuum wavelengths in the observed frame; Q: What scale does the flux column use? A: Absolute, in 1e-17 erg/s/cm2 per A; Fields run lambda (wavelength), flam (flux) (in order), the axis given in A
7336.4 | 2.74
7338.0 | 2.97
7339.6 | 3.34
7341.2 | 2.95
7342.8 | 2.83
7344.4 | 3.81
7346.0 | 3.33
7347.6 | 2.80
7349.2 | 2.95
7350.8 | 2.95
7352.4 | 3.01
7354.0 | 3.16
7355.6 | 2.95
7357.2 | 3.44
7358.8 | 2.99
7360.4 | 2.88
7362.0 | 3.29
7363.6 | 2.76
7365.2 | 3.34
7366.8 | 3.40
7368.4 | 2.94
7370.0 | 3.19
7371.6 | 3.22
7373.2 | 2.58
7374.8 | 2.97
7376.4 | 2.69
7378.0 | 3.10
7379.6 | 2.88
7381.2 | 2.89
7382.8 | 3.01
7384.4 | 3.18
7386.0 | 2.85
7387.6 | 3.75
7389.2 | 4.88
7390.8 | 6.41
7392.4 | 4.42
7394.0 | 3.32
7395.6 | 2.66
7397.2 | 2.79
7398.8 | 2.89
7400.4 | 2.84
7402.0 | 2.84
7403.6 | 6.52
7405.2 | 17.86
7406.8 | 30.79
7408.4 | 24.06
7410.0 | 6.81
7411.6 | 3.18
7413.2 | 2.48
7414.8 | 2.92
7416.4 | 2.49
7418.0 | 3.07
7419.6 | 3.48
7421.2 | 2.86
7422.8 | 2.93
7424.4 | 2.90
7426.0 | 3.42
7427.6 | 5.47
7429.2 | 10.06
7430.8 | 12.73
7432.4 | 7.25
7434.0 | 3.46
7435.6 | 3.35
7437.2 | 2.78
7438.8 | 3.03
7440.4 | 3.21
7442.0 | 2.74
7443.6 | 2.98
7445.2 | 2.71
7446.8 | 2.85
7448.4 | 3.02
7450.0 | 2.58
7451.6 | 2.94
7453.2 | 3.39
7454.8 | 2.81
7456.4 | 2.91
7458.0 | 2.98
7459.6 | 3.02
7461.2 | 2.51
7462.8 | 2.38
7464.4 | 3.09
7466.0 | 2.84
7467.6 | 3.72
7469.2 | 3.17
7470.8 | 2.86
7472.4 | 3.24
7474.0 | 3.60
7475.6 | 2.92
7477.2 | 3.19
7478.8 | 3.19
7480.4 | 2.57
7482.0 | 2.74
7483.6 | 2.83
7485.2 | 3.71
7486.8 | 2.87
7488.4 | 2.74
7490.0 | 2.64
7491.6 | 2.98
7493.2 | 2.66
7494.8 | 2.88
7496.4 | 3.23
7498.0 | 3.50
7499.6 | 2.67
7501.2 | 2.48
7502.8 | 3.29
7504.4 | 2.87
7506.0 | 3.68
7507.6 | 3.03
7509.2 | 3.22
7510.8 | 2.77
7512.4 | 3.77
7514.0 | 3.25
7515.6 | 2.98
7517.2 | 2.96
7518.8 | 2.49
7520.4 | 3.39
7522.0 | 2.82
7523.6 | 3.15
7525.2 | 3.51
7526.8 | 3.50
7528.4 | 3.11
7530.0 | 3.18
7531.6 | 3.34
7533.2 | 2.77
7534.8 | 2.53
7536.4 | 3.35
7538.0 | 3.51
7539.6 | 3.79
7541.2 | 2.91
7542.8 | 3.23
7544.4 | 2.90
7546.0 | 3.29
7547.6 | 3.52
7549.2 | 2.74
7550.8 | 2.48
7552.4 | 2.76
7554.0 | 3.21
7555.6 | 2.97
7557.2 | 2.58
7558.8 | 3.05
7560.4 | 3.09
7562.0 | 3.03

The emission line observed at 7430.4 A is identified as [N II] 6583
